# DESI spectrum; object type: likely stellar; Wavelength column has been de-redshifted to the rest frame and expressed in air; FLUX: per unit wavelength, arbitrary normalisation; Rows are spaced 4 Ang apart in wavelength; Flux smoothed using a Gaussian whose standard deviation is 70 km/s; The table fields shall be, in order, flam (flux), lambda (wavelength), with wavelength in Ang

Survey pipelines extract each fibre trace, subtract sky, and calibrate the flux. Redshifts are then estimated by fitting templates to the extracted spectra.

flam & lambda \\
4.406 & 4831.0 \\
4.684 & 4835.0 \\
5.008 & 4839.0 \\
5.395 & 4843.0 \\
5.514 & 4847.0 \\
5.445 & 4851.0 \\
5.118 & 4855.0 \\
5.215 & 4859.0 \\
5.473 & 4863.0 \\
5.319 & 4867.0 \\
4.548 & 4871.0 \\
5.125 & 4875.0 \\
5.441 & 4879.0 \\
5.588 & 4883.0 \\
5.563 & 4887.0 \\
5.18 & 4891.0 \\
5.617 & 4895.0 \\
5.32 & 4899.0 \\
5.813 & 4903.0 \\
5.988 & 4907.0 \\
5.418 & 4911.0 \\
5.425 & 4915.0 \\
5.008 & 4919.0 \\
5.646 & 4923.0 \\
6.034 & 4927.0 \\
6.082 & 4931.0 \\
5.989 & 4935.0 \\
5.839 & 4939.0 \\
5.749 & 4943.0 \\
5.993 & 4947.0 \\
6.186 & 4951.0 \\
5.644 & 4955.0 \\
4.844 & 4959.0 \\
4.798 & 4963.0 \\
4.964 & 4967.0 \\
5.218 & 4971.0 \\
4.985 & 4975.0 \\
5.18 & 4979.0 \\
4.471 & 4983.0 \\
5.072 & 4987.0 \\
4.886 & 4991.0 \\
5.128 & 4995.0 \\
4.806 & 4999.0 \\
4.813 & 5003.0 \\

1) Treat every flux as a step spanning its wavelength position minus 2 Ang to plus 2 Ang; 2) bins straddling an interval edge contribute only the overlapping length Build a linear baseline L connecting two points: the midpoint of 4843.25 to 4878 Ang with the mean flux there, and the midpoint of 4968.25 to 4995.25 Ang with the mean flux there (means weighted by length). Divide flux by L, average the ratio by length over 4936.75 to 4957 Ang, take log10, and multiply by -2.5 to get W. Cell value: -0.165 mag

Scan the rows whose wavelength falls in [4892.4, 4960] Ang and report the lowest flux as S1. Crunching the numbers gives 4.844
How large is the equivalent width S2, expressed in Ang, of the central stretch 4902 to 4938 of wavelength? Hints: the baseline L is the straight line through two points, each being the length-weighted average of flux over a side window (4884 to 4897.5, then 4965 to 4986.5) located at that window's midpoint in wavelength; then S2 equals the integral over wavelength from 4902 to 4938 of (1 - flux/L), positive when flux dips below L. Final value -2.9 Ang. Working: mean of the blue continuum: 5.46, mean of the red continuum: 4.97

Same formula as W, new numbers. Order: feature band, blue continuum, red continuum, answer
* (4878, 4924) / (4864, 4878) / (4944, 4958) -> -0.029 mag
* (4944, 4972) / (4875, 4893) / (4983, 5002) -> -0.067 mag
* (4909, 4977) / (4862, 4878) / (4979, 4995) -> -0.112 mag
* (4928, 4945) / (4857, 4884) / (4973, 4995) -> -0.171 mag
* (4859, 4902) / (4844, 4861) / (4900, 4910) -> 0.050 mag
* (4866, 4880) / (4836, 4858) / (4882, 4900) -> 0.064 mag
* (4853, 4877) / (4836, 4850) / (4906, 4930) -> 0.048 mag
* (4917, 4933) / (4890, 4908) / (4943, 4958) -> 0.004 mag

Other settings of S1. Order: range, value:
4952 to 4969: 4.798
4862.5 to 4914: 4.548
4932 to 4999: 4.471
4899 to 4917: 5.32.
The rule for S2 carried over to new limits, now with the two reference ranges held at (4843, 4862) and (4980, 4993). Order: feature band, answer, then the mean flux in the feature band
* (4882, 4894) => -0.55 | 5.45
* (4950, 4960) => -1.23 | 5.57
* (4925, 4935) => -1.97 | 6.04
